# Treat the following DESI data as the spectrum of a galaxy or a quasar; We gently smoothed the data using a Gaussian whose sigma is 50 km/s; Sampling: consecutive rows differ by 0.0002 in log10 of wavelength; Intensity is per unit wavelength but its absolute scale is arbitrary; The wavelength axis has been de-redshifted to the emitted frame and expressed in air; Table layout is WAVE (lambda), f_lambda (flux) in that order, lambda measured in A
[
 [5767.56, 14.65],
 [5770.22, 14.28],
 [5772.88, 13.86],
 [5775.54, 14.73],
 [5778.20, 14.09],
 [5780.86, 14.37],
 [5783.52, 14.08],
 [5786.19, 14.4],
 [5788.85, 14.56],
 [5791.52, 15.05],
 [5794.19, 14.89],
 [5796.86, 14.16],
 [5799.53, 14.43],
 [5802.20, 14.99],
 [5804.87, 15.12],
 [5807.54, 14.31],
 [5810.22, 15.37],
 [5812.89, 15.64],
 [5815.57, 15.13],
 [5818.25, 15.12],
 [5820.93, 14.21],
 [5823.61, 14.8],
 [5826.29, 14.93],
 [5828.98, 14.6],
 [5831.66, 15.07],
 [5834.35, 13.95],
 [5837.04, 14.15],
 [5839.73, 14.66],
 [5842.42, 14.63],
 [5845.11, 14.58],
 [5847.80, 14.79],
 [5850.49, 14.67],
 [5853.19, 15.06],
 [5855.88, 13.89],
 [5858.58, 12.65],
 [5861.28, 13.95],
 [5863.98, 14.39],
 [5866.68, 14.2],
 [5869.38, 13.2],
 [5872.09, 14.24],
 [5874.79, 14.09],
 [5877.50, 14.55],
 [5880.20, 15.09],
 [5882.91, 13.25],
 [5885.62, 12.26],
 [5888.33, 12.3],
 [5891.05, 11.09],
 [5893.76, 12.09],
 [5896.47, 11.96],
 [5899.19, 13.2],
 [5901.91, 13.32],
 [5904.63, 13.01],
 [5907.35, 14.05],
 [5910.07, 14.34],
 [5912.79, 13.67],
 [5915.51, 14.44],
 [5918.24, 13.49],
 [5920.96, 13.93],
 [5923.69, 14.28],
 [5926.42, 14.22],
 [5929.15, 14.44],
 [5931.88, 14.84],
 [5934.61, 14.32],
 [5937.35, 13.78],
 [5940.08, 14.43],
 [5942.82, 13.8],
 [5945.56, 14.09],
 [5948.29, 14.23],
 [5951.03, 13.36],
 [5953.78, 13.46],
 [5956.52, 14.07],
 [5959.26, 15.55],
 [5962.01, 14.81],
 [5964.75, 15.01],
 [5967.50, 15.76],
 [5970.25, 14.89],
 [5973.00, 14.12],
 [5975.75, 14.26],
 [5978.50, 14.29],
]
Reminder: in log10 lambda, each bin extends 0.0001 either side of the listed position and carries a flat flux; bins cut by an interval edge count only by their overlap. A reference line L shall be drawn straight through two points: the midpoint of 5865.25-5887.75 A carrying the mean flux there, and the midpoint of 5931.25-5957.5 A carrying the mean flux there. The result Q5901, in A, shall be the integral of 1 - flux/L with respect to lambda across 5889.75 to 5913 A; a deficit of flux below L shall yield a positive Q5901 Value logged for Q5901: 1.58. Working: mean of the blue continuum 13.8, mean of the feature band 12.9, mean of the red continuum 14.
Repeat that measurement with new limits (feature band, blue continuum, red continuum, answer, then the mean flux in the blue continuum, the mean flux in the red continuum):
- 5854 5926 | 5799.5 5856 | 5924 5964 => 4.8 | 14.8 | 14.3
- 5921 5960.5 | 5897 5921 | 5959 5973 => 0.7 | 13.6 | 15.1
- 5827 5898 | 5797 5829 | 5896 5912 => 1.3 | 14.9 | 13.4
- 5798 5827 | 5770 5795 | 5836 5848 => -0.8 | 14.4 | 14.6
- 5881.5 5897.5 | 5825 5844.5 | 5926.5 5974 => 2.6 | 14.6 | 14.4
